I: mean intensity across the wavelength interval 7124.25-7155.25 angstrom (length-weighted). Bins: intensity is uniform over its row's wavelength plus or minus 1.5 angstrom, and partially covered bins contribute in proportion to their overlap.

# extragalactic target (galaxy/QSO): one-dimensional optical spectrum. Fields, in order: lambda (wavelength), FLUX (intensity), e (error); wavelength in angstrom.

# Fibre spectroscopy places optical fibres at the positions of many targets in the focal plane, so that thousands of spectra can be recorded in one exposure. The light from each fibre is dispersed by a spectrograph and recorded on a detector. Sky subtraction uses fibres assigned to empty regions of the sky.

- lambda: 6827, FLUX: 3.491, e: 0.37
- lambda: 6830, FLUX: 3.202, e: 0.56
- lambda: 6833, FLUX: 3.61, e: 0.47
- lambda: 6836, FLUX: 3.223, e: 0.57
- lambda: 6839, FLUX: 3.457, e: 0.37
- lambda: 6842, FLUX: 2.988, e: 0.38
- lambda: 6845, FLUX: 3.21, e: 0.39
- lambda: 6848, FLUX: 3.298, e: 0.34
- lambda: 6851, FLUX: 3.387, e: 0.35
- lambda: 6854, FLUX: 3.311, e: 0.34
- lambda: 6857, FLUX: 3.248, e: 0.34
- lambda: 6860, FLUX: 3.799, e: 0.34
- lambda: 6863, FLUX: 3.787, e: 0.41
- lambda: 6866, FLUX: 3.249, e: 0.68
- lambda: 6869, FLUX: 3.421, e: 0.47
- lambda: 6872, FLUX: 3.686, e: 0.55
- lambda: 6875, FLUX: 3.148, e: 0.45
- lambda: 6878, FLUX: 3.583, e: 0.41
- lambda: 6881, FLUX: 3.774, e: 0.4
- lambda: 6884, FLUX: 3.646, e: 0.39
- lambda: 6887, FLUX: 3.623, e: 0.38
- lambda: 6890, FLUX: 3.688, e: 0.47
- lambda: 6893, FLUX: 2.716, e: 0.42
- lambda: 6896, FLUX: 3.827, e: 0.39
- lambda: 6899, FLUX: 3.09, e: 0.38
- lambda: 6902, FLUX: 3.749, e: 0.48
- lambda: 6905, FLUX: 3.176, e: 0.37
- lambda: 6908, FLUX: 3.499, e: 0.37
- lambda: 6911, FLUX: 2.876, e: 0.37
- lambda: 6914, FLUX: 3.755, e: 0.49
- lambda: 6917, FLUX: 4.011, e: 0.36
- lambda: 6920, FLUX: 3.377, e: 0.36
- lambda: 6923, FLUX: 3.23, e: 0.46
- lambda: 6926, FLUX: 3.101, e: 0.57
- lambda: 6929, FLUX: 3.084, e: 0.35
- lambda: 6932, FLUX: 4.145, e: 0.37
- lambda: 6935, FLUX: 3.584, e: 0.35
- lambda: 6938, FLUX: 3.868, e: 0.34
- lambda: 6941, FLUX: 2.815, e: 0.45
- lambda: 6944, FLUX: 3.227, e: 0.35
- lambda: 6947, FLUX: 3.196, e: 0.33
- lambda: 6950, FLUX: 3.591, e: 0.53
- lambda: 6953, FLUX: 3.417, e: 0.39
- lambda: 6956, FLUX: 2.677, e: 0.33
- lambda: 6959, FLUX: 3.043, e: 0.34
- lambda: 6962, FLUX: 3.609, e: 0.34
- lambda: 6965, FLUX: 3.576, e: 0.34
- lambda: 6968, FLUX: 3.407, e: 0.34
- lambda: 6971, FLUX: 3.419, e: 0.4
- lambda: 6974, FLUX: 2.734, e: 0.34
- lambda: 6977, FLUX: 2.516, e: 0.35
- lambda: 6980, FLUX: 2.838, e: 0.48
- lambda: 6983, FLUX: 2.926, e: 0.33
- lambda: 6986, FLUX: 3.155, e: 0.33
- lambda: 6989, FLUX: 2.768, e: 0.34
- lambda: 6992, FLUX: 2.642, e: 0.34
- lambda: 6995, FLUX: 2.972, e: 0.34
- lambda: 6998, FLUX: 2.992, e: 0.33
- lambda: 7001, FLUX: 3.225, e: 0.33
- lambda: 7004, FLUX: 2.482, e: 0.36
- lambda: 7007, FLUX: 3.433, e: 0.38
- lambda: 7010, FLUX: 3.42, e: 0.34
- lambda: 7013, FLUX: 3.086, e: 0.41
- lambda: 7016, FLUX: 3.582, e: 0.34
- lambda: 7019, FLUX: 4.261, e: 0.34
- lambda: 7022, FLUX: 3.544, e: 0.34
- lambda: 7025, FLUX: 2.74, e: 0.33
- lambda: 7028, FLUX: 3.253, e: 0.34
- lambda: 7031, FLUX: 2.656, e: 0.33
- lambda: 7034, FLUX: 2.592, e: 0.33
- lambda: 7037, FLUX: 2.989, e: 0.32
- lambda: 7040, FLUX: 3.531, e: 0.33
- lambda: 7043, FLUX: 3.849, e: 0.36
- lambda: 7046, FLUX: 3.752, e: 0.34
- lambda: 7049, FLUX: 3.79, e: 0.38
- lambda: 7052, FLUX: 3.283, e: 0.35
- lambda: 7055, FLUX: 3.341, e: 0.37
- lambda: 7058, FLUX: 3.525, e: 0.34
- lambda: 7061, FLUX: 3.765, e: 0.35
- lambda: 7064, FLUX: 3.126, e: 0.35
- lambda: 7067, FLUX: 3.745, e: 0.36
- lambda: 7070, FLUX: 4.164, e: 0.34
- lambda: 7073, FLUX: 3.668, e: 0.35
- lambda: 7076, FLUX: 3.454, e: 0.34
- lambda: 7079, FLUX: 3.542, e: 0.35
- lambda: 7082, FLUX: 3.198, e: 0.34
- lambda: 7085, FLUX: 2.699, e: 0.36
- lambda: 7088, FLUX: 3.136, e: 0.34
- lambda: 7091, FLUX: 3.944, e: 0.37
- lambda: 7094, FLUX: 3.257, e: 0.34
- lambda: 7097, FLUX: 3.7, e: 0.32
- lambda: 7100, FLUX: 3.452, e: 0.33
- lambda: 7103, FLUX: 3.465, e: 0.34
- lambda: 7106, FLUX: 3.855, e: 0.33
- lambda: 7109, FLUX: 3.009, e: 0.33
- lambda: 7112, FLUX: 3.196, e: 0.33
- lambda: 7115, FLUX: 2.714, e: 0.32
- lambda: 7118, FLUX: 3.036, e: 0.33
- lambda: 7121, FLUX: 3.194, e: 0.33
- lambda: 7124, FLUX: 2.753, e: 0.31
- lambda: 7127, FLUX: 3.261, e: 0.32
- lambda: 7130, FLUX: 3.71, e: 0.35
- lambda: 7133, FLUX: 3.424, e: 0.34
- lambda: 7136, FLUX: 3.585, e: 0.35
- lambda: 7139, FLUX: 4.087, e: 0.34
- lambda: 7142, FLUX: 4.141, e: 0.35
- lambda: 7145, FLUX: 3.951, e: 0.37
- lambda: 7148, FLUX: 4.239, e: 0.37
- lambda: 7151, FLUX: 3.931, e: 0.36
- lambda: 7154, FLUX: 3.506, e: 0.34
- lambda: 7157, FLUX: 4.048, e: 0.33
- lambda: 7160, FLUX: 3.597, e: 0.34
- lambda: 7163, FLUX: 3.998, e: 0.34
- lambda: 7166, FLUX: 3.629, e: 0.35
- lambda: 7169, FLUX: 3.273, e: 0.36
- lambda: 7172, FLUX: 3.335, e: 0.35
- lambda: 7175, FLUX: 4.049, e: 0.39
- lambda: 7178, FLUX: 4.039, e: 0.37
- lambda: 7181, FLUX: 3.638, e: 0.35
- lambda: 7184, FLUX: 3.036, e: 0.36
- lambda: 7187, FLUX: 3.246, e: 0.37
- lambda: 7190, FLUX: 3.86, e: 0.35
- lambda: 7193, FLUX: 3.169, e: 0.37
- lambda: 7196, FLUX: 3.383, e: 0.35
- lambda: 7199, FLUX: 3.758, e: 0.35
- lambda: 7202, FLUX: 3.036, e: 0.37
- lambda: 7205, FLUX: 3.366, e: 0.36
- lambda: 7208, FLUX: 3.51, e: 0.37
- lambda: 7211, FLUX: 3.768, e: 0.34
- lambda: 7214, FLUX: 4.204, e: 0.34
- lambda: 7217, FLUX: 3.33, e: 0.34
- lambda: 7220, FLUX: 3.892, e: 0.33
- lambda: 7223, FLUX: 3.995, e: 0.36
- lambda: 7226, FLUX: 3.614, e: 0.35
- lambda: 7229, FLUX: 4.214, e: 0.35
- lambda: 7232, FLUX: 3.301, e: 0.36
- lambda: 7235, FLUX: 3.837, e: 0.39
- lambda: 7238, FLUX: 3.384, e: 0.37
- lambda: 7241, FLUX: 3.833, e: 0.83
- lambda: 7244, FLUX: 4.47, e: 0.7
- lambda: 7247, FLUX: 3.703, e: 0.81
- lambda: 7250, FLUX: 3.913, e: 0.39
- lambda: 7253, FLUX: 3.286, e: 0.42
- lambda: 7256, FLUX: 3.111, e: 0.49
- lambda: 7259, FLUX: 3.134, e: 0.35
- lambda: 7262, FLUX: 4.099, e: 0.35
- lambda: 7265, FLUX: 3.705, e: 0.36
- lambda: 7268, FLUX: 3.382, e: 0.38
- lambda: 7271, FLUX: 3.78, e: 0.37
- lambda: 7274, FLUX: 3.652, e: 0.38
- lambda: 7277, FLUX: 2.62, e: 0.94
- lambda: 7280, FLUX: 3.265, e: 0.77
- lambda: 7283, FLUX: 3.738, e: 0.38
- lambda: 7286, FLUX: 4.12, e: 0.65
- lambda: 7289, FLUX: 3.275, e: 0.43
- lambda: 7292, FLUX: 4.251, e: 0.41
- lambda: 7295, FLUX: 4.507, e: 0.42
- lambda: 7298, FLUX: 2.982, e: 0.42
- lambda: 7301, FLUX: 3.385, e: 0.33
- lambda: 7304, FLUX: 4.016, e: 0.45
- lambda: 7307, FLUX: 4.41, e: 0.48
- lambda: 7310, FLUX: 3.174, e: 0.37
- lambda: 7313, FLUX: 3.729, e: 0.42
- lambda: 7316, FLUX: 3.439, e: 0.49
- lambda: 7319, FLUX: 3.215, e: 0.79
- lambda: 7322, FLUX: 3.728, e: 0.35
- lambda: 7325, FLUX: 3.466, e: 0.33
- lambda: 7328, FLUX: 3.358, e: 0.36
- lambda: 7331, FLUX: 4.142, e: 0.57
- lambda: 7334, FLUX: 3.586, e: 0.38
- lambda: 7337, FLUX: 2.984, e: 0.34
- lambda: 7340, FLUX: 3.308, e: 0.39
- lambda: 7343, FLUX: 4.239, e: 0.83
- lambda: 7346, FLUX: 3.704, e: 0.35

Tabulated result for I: 3.74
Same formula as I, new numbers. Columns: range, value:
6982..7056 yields 3.21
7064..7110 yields 3.48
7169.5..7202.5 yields 3.51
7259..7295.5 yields 3.65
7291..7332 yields 3.69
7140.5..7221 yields 3.66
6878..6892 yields 3.64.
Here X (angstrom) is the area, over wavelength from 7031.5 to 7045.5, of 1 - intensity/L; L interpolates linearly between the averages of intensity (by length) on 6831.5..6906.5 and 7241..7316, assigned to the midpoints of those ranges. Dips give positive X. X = 1.1 angstrom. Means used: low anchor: 3.43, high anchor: 3.65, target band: 3.24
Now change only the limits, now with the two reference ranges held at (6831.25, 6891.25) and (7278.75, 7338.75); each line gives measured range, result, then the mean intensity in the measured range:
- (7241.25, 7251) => -1.1 angstrom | 4.01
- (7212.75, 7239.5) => -1.1 angstrom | 3.75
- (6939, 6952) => 0.9 angstrom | 3.24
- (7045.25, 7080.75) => -0.5 angstrom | 3.59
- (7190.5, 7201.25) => 0.4 angstrom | 3.45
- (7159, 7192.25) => -0.1 angstrom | 3.6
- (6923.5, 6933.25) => 0.2 angstrom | 3.4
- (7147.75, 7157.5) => -0.8 angstrom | 3.88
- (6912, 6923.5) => -0.4 angstrom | 3.59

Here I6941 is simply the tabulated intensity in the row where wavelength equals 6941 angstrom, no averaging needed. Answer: 2.815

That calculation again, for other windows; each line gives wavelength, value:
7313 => 3.729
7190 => 3.86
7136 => 3.585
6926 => 3.101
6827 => 3.491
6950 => 3.591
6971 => 3.419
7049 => 3.79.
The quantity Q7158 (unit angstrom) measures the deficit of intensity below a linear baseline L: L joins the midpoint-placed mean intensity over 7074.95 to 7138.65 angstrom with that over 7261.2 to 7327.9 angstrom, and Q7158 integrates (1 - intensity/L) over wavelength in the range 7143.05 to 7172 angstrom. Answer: -3.2 angstrom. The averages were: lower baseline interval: 3.33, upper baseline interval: 3.62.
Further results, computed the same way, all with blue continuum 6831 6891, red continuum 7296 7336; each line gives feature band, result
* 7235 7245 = -0.8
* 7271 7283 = 0.9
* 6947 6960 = 1.1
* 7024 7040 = 2.7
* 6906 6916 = 0.2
